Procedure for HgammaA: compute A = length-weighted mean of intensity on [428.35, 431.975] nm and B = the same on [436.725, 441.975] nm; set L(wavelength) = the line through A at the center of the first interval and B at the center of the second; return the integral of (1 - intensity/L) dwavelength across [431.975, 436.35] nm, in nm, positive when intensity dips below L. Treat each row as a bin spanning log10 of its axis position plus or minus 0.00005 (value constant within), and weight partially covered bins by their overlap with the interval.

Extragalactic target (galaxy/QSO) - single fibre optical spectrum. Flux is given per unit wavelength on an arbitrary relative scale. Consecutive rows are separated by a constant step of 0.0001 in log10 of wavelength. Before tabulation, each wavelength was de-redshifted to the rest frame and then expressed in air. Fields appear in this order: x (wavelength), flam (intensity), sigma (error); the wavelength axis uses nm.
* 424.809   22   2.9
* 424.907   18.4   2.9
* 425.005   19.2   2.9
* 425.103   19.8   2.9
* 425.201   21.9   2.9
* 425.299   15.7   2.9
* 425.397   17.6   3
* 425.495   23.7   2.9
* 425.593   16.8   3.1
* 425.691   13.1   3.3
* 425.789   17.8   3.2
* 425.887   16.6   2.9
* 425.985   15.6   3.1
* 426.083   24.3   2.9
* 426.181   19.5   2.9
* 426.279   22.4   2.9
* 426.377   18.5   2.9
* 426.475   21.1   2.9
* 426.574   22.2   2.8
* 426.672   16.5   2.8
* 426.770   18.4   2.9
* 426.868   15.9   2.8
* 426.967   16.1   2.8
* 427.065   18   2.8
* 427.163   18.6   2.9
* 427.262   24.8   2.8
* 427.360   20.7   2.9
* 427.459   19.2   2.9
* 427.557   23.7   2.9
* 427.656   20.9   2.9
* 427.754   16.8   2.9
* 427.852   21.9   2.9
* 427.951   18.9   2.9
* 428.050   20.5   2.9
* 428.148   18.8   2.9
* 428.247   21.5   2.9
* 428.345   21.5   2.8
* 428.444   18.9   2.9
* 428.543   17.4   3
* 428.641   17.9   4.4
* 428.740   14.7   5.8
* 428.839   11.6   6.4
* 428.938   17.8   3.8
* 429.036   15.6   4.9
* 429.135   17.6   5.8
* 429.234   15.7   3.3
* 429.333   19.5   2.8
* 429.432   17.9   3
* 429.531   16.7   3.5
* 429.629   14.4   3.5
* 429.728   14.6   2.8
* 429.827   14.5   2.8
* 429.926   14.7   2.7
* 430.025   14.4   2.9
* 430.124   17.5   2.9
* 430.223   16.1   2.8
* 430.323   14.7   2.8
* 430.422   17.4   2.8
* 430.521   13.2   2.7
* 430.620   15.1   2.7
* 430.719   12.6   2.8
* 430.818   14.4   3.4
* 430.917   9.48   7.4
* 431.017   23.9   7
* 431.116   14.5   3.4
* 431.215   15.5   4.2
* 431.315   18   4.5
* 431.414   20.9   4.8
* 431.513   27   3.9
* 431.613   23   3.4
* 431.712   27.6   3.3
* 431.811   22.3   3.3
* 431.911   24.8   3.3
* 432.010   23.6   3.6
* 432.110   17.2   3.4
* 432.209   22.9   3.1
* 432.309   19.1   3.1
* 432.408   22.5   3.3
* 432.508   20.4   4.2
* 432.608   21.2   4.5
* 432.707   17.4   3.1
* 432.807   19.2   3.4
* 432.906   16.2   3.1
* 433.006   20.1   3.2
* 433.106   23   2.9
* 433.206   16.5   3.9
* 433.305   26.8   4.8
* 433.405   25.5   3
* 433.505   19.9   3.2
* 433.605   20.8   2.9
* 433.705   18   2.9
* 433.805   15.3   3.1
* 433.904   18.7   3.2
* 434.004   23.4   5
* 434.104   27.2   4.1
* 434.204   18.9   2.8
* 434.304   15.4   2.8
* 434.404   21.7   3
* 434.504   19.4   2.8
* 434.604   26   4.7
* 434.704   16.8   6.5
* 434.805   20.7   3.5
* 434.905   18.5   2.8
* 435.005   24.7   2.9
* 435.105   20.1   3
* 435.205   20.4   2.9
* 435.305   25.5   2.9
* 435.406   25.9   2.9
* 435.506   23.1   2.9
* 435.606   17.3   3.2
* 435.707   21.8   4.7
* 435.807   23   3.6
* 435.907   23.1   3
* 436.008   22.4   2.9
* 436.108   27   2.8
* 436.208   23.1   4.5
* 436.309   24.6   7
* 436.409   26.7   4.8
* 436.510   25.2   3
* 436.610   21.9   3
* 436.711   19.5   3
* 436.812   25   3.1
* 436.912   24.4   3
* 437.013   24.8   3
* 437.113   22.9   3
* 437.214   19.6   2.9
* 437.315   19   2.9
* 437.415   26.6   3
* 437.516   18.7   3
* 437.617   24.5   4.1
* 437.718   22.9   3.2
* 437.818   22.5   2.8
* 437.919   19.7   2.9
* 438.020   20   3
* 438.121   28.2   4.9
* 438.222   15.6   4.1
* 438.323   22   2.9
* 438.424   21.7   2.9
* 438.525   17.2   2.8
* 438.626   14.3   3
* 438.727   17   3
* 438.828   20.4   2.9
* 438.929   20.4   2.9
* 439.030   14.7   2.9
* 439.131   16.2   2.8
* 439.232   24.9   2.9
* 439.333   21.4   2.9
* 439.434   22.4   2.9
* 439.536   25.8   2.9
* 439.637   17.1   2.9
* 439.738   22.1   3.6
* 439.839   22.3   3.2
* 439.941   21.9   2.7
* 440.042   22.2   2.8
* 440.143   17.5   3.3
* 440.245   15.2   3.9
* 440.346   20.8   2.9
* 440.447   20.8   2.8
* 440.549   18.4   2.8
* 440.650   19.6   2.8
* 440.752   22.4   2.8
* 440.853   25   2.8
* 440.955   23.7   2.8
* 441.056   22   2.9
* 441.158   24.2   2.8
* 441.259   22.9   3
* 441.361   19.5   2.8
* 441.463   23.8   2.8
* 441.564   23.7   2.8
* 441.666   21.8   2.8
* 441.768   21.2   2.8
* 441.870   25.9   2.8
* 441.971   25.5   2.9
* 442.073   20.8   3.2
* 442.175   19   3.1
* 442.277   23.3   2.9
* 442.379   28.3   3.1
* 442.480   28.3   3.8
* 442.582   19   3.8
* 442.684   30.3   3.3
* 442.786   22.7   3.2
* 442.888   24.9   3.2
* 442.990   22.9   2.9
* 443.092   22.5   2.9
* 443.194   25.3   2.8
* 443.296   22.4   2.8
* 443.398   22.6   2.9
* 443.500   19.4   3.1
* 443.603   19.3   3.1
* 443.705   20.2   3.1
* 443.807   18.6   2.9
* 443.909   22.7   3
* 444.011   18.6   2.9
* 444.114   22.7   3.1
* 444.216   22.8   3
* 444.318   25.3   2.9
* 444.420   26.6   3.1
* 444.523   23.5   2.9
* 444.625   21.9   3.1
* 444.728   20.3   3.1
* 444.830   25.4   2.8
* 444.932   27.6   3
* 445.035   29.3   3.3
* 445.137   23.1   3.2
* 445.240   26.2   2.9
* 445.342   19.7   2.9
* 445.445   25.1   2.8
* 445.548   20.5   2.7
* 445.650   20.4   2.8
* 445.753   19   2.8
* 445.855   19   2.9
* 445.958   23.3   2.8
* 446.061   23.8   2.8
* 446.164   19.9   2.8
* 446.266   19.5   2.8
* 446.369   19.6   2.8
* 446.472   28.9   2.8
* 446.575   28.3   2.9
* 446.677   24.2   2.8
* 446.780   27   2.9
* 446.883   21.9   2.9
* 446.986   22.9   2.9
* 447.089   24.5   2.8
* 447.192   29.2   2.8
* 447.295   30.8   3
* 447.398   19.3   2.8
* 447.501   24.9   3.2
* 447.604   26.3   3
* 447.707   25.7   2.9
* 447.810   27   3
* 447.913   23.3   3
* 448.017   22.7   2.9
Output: -0.486 nm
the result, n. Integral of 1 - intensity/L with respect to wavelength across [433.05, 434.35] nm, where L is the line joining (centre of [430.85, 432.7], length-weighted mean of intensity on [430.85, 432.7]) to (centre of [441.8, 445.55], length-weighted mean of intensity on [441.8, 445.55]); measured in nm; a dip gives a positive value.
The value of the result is 0.02 nm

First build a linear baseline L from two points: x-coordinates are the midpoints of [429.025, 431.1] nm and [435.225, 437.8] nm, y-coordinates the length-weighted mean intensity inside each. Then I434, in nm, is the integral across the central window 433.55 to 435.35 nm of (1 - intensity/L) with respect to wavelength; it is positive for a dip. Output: 0.01 nm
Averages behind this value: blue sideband 15.7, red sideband 23.1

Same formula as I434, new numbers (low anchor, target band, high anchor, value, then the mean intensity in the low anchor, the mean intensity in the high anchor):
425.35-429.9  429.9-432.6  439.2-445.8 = 0.101 nm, 18.4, 22.5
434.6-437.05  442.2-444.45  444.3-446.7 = 0.015 nm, 22.8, 23.3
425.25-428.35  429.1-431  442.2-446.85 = 0.434 nm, 19.3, 23.2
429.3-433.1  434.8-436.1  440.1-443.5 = -0.143 nm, 18.3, 22.6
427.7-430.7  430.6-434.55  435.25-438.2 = -0.081 nm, 16.9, 23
